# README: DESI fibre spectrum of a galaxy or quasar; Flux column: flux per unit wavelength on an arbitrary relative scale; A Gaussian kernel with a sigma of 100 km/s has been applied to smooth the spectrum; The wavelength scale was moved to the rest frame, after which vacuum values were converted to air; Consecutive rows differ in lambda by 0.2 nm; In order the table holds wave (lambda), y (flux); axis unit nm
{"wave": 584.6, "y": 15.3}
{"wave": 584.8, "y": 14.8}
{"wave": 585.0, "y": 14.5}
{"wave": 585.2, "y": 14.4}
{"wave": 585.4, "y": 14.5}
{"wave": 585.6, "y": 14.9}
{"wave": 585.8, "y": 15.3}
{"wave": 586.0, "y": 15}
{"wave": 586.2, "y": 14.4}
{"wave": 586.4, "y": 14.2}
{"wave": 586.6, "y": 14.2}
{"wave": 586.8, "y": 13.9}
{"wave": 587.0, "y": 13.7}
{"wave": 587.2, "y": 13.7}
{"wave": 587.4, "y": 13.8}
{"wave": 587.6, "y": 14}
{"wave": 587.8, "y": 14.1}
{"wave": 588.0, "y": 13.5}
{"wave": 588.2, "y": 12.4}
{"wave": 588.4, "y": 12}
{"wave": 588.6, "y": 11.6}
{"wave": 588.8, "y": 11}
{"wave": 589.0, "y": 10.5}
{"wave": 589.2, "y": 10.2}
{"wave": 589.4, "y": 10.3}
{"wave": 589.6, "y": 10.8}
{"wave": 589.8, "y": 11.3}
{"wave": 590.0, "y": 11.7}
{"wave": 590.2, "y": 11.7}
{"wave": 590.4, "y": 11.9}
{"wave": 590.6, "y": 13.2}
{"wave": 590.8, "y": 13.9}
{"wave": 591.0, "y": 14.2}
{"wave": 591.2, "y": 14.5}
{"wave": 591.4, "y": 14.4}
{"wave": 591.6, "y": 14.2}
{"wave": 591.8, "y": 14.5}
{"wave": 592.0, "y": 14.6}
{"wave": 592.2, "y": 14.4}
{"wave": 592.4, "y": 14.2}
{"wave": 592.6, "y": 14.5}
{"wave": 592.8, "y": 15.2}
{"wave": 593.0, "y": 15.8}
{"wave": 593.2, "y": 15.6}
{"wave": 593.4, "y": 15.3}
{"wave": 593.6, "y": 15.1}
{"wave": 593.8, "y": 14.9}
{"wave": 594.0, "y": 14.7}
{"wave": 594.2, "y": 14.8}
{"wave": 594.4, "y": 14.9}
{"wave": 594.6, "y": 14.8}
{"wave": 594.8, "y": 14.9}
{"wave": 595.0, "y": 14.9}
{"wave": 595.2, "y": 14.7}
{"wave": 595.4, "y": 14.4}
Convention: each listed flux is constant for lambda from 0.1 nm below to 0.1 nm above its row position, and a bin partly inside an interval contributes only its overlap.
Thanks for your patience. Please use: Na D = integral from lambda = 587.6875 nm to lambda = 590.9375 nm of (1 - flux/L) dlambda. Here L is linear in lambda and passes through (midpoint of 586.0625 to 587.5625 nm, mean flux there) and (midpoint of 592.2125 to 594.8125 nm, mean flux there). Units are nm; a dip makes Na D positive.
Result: 0.55 nm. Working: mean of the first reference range 14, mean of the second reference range 15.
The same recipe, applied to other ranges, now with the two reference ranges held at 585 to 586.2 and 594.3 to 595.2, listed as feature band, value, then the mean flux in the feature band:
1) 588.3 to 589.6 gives 0.34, 10.9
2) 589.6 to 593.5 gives 0.25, 13.9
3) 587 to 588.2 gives 0.09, 13.7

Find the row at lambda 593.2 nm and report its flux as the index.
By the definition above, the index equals 15.6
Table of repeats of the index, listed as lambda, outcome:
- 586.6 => 14.2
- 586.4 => 14.2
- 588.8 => 11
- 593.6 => 15.1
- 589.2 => 10.2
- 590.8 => 13.9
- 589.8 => 11.3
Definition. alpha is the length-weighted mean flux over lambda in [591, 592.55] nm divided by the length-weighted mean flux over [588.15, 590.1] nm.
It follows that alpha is 1.29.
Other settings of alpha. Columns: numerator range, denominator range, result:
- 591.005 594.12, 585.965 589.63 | 1.15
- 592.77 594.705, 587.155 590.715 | 1.25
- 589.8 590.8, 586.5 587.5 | 0.88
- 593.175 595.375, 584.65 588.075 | 1.04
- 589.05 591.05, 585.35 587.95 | 0.83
